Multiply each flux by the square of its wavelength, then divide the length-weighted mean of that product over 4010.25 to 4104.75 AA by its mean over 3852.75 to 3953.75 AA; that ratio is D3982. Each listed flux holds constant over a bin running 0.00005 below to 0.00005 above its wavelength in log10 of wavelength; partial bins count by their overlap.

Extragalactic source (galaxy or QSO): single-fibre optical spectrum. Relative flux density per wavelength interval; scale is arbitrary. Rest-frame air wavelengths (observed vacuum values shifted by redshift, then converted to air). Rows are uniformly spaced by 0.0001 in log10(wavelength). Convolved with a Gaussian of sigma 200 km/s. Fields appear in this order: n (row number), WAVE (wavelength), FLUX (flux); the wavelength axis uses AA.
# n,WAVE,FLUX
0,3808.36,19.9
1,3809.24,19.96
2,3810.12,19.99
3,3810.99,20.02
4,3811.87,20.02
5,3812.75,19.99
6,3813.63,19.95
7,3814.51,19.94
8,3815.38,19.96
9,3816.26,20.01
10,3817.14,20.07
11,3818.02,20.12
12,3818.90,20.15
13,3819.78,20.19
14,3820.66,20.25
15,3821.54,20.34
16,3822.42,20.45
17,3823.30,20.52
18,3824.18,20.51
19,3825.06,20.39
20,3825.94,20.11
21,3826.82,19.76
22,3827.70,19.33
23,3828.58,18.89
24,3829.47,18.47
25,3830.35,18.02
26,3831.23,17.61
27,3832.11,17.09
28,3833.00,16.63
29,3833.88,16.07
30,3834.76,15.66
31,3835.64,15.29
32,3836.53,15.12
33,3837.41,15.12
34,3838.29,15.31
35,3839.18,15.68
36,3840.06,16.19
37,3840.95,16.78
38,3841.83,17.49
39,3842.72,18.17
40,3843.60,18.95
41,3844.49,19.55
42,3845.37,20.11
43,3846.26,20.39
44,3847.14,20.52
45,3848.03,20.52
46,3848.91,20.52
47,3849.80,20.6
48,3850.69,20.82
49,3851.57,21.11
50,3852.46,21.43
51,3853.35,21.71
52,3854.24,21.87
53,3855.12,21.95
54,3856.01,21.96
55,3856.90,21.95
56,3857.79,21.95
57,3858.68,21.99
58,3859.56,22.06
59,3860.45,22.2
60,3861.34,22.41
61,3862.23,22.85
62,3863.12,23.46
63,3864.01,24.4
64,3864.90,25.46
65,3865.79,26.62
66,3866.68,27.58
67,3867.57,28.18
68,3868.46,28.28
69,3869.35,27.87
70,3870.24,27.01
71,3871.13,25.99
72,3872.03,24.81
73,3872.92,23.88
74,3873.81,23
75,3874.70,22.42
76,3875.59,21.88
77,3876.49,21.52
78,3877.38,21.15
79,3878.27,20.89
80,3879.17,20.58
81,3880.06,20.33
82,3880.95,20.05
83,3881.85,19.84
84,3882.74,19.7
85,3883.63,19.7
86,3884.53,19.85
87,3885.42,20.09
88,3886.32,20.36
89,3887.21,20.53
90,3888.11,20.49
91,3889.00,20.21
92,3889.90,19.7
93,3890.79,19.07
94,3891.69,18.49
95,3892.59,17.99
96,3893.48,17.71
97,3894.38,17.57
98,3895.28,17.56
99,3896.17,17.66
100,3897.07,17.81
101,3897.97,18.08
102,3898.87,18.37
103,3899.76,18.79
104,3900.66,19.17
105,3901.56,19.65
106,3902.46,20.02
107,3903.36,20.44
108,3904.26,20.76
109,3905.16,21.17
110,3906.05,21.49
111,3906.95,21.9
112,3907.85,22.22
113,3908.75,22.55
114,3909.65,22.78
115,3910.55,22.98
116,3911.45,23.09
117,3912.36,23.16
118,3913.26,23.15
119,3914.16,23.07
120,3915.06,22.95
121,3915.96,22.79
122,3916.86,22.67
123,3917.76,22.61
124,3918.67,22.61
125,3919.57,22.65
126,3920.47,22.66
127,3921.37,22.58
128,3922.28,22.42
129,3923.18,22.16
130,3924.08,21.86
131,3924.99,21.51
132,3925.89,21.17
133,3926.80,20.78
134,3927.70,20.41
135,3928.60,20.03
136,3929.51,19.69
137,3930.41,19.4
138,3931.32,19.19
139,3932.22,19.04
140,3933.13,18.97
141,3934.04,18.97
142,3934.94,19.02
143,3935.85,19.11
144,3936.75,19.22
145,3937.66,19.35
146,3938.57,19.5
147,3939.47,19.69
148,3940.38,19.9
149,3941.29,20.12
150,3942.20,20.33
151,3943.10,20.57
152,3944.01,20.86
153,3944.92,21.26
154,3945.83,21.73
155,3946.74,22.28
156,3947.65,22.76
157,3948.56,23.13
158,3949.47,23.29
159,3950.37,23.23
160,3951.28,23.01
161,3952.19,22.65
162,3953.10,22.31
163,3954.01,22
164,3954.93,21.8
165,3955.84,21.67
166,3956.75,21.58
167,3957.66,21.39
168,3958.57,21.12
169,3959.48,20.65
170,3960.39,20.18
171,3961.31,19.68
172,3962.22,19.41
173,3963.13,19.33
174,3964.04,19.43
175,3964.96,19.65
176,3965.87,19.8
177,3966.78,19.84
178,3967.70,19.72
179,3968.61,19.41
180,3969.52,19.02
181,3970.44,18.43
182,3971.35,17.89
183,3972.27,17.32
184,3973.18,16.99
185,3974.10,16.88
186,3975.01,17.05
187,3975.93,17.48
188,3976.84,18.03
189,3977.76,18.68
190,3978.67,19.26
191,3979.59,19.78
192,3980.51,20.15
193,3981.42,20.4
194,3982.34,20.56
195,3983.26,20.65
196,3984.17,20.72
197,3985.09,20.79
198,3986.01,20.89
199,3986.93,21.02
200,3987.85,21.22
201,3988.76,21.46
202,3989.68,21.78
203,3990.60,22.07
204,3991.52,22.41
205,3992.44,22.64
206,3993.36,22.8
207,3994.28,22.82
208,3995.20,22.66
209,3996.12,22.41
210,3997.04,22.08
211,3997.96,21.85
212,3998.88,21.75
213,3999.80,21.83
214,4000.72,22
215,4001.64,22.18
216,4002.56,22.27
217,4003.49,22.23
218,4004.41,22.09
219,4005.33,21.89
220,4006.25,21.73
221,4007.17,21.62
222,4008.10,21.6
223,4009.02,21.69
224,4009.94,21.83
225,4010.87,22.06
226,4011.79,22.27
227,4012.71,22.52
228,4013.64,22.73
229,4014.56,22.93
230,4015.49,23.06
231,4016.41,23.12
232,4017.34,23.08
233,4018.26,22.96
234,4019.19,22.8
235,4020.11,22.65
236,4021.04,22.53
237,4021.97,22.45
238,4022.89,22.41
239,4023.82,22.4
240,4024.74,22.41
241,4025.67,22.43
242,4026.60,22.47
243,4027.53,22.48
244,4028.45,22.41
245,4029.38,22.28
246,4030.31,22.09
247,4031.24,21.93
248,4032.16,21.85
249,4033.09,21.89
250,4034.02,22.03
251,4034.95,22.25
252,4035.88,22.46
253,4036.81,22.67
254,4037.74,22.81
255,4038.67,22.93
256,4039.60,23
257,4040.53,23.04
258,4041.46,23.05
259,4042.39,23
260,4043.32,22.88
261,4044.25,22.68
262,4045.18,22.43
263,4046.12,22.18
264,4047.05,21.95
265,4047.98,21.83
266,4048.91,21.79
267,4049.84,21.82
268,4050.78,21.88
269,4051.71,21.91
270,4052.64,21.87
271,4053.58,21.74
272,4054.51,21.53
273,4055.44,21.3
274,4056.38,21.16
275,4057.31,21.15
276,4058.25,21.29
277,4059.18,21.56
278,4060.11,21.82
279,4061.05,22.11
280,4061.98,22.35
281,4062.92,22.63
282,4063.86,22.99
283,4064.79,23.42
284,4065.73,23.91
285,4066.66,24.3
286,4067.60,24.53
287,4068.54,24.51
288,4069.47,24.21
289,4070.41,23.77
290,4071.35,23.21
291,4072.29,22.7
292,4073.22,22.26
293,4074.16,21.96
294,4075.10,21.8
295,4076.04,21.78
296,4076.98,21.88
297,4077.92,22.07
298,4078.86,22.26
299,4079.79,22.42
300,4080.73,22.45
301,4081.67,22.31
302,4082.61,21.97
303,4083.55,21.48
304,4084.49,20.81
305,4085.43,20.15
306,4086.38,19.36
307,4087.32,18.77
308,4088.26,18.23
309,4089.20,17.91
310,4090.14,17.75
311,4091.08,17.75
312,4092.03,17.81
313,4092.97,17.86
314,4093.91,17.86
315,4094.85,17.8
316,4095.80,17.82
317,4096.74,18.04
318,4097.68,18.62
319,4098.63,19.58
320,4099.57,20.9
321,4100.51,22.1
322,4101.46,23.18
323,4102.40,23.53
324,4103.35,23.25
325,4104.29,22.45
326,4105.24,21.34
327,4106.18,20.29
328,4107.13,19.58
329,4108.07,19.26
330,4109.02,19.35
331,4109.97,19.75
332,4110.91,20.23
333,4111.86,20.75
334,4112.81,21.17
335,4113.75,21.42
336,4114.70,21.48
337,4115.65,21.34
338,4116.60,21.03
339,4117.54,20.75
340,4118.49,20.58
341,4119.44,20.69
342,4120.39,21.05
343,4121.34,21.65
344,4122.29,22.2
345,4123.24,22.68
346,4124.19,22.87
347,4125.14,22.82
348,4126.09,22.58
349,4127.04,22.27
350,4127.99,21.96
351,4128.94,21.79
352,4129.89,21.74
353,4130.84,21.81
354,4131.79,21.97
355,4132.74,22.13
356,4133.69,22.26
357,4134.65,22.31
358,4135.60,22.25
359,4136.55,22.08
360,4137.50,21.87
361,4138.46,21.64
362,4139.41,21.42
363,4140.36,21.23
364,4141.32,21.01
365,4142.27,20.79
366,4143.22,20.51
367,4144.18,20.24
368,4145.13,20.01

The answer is 1.10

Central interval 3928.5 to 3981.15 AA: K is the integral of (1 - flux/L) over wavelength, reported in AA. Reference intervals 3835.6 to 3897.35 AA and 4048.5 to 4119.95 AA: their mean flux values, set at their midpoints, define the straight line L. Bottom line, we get 2.5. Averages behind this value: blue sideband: 20.9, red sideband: 21.2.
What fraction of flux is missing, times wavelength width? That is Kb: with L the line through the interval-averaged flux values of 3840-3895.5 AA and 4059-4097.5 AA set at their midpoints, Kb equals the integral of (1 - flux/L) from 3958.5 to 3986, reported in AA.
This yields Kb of 2.7 AA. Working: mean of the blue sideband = 21.5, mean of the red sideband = 21.2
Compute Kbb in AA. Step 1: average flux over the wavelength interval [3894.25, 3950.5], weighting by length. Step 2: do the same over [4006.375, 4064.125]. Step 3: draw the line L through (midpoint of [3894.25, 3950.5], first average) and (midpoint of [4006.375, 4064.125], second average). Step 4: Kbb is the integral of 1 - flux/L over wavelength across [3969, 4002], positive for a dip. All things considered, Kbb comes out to 1.9 AA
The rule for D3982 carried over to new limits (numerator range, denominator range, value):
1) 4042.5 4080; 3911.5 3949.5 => 1.13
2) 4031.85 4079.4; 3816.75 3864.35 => 1.27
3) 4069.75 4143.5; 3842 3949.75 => 1.10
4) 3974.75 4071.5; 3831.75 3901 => 1.16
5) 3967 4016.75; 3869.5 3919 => 1.05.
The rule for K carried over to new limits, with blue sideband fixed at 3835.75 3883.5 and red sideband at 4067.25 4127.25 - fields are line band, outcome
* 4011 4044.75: -2.3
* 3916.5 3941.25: 0.9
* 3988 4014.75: -1.2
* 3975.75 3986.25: 0.7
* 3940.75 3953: -0.4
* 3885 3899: 1.7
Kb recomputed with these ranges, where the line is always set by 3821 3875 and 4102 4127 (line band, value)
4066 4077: -0.98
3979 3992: 0.07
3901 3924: -1.32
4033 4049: -1.01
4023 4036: -0.66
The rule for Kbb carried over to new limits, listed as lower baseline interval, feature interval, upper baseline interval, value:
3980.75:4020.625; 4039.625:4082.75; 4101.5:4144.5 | -1.4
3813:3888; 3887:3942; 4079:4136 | 0.6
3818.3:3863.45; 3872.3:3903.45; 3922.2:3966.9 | 0.3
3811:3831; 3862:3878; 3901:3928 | -2.9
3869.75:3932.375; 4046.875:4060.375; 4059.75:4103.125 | -0.3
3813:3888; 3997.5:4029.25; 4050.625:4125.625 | -1.9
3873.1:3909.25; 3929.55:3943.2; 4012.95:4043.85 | 0.9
